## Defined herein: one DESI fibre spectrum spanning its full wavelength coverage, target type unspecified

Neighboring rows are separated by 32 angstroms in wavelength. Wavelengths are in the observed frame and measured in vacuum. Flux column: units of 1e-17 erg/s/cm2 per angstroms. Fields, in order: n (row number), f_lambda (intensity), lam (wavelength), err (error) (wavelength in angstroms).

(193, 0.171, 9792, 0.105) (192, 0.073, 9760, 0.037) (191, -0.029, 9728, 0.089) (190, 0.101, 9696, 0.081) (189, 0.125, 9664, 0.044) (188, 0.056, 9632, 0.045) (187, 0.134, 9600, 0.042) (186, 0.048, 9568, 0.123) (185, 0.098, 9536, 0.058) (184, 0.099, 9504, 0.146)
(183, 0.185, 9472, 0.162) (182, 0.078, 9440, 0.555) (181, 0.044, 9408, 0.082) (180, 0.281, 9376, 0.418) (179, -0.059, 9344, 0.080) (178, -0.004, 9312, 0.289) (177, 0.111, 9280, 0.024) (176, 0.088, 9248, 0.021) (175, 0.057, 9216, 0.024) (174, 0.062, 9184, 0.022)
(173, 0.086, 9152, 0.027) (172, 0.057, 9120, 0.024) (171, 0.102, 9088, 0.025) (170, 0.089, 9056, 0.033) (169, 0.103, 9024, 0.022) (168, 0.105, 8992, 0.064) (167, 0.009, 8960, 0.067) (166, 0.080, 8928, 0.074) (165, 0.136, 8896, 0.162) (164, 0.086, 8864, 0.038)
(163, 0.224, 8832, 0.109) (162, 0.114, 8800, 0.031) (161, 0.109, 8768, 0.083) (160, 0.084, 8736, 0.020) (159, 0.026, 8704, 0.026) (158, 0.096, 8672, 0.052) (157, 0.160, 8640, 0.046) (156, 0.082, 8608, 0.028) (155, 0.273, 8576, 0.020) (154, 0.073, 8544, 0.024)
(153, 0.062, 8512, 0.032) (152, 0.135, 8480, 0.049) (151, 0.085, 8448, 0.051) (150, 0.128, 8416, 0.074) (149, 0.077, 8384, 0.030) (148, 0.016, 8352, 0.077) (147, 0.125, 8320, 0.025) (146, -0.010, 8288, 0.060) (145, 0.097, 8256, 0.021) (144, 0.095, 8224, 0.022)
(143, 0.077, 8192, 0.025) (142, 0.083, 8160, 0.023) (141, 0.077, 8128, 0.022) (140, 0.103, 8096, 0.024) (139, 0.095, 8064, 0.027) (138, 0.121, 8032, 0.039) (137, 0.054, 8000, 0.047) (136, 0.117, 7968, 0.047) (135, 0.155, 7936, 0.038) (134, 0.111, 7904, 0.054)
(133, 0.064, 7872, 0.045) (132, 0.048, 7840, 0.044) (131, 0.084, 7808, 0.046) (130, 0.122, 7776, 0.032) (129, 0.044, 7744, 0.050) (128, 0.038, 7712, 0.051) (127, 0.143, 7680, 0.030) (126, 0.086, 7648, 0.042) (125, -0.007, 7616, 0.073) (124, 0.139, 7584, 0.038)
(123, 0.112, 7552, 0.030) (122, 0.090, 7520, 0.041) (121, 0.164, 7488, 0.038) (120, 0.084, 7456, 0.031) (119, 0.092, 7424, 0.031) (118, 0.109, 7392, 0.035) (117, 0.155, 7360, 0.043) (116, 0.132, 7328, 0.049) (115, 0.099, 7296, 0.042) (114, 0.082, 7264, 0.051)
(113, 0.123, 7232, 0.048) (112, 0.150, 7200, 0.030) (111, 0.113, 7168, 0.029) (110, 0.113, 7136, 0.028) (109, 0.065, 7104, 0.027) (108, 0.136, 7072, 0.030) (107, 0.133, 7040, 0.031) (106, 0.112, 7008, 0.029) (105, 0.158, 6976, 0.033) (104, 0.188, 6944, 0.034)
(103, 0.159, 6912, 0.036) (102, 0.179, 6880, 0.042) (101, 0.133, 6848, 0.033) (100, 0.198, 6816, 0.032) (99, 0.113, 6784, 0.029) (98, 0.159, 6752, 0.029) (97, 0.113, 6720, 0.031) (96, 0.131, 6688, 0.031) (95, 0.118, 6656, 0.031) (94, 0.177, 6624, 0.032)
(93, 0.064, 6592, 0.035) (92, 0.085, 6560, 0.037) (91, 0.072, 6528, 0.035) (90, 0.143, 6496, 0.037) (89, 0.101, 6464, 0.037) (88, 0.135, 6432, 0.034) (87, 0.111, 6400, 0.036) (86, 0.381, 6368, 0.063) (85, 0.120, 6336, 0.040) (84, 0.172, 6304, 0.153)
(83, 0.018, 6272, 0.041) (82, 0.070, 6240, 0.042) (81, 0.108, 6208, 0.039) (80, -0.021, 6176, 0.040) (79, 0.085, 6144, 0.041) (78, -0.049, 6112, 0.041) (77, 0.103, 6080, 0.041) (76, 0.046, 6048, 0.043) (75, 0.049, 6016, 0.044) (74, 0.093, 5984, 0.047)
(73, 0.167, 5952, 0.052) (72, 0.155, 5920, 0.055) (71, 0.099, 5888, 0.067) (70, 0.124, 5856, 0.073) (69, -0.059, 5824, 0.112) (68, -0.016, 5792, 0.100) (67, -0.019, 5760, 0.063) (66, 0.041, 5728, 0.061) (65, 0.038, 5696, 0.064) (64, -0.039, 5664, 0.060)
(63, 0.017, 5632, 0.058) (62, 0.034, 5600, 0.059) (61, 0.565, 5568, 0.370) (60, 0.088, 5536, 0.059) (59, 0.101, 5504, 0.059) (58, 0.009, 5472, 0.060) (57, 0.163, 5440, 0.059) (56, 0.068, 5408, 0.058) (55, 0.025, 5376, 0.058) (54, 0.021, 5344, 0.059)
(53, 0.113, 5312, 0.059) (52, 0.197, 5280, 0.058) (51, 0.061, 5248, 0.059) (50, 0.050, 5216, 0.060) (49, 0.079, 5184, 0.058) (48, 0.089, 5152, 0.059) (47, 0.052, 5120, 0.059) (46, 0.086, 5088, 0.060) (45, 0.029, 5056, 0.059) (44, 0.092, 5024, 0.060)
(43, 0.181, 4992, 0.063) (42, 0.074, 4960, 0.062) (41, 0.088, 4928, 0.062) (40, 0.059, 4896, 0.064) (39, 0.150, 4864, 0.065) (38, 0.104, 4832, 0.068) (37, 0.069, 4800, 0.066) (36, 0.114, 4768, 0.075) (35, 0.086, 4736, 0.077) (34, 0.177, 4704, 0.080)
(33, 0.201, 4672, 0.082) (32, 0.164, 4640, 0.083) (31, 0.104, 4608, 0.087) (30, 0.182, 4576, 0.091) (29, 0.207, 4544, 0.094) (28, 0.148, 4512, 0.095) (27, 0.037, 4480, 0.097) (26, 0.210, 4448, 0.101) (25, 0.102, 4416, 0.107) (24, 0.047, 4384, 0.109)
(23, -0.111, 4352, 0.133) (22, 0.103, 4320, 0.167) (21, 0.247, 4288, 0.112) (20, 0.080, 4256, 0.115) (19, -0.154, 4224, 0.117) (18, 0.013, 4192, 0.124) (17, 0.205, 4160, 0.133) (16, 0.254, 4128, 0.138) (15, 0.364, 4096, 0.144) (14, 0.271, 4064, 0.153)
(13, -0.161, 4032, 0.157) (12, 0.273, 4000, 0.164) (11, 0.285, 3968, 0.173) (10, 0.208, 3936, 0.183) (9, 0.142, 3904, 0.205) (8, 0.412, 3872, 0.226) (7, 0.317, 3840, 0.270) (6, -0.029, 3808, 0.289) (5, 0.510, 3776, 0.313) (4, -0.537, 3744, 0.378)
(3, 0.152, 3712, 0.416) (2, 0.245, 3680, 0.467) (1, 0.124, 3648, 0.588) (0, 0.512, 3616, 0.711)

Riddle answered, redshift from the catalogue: 0.710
